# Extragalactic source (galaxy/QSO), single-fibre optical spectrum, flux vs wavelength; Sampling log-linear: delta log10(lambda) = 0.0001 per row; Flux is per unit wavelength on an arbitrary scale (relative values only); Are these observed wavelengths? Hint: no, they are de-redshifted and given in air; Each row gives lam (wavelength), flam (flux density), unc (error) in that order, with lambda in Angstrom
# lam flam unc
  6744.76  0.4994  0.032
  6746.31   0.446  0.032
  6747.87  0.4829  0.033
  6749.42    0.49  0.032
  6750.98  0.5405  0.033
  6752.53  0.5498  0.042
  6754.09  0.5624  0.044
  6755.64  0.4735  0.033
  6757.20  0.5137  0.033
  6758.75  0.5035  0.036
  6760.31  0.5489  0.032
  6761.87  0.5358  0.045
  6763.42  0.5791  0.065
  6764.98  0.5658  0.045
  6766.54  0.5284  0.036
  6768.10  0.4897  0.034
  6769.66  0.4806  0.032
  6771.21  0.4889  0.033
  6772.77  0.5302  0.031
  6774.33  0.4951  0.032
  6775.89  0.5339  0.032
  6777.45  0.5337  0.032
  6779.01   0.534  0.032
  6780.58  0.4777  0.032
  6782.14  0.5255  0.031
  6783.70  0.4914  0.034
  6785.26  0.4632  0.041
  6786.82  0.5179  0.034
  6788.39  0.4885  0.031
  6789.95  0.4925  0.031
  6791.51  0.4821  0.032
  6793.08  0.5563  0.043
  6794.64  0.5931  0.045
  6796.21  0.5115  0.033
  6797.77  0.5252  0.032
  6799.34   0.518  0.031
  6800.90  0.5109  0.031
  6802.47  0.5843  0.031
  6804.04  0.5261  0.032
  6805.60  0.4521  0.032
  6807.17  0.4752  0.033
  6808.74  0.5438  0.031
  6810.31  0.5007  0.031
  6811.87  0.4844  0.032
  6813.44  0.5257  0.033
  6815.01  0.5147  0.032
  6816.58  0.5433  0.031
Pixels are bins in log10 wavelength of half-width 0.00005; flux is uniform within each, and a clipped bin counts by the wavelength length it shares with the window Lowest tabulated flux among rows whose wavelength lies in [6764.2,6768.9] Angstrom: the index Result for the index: 0.4897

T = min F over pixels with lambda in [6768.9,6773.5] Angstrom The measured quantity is 0.4806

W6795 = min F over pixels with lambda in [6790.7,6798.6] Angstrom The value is 0.4821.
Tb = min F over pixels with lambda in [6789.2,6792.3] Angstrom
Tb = 0.4821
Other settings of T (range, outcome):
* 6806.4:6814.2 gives 0.4752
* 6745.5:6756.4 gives 0.446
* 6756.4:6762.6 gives 0.5035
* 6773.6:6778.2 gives 0.4951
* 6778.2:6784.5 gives 0.4777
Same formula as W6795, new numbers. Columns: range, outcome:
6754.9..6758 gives 0.4735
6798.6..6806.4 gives 0.4521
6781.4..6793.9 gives 0.4632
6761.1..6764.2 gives 0.5358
